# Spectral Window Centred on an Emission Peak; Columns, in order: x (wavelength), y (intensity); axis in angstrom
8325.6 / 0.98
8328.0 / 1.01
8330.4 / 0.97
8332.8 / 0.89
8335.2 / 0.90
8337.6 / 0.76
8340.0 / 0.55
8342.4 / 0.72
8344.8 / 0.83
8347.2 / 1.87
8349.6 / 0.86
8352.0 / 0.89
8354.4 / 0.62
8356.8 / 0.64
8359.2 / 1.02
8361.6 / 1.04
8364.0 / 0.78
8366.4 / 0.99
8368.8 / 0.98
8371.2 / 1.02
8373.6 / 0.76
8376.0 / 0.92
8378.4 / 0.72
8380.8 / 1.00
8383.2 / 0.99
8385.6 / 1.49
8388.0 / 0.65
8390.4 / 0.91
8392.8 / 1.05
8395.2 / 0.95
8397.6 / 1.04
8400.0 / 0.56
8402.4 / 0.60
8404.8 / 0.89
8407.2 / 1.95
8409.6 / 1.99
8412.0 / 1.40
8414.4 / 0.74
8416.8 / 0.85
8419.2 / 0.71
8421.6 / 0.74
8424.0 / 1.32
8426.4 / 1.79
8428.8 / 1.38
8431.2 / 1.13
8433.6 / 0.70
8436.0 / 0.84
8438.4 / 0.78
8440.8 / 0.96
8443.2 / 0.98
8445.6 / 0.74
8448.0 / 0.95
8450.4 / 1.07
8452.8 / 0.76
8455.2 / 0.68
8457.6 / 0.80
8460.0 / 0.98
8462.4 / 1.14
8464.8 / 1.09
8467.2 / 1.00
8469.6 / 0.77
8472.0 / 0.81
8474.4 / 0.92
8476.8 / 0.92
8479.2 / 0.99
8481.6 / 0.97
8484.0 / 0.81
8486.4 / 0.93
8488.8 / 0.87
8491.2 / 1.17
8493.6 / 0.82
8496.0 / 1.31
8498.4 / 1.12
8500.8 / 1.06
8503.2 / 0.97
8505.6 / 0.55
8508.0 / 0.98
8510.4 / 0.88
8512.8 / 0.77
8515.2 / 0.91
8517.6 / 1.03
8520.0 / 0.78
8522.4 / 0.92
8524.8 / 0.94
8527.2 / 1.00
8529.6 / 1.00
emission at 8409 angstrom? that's [S II]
